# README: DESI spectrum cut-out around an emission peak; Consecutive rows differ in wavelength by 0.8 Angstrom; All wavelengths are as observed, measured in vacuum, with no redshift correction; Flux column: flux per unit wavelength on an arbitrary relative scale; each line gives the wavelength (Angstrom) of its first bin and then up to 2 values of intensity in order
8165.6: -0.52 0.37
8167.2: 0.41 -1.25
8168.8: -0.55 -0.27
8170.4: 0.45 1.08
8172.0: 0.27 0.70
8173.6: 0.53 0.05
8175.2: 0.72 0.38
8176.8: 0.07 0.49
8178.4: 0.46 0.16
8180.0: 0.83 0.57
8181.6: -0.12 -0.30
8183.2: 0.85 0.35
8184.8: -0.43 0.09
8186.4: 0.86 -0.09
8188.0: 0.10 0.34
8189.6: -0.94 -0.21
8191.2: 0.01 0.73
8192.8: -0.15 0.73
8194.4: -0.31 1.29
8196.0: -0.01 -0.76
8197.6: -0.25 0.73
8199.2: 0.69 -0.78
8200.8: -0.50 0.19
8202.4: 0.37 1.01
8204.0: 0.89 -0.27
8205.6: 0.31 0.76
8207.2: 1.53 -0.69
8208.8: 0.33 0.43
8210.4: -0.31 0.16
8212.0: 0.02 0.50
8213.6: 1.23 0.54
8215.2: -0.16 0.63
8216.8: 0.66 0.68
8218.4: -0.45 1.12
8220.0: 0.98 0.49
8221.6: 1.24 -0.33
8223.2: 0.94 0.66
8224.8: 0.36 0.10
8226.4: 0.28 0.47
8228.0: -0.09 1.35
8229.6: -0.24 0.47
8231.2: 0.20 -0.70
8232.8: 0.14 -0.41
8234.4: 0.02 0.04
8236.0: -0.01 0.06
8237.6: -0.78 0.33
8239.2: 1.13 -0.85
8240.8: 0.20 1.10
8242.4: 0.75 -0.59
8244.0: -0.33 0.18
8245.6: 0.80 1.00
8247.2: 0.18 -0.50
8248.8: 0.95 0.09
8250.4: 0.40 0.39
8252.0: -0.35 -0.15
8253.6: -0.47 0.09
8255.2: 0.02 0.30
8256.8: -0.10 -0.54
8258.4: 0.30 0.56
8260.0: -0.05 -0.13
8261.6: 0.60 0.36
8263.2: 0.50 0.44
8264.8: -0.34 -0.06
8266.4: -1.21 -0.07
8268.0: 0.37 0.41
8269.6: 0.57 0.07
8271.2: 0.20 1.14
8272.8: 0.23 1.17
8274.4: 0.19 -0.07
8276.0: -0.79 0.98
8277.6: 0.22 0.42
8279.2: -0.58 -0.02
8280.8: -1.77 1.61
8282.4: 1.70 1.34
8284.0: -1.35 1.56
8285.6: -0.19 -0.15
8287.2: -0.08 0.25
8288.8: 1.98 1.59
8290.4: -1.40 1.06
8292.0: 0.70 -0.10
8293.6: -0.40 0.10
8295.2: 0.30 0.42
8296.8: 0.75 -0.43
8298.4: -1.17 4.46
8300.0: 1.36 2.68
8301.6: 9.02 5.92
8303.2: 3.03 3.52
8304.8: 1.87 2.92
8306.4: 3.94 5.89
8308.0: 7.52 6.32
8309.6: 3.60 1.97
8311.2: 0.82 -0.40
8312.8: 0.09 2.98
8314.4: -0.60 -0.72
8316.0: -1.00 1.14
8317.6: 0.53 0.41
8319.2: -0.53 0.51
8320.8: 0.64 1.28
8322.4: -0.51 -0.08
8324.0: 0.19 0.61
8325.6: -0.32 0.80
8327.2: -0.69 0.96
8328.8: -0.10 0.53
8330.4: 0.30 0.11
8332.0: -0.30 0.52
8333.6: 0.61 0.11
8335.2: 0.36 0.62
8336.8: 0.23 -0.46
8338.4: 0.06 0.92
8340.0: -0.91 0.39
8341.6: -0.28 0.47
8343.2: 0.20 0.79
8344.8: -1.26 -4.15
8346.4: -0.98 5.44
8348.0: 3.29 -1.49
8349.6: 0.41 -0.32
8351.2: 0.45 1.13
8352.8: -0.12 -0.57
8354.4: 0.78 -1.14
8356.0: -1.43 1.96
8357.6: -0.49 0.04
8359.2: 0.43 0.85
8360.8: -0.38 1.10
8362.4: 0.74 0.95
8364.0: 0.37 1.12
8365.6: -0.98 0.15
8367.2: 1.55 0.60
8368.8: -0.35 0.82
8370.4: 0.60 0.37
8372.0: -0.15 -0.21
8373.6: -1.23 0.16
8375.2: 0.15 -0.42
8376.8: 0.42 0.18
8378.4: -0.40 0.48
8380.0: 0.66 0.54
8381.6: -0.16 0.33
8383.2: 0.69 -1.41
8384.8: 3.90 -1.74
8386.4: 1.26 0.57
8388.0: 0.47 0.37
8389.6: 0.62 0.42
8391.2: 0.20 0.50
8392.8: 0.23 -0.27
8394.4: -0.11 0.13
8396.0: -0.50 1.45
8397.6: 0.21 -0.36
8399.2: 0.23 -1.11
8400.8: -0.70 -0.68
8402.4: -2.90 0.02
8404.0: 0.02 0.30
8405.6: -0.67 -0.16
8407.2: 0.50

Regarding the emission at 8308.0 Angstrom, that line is [O II] 3727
